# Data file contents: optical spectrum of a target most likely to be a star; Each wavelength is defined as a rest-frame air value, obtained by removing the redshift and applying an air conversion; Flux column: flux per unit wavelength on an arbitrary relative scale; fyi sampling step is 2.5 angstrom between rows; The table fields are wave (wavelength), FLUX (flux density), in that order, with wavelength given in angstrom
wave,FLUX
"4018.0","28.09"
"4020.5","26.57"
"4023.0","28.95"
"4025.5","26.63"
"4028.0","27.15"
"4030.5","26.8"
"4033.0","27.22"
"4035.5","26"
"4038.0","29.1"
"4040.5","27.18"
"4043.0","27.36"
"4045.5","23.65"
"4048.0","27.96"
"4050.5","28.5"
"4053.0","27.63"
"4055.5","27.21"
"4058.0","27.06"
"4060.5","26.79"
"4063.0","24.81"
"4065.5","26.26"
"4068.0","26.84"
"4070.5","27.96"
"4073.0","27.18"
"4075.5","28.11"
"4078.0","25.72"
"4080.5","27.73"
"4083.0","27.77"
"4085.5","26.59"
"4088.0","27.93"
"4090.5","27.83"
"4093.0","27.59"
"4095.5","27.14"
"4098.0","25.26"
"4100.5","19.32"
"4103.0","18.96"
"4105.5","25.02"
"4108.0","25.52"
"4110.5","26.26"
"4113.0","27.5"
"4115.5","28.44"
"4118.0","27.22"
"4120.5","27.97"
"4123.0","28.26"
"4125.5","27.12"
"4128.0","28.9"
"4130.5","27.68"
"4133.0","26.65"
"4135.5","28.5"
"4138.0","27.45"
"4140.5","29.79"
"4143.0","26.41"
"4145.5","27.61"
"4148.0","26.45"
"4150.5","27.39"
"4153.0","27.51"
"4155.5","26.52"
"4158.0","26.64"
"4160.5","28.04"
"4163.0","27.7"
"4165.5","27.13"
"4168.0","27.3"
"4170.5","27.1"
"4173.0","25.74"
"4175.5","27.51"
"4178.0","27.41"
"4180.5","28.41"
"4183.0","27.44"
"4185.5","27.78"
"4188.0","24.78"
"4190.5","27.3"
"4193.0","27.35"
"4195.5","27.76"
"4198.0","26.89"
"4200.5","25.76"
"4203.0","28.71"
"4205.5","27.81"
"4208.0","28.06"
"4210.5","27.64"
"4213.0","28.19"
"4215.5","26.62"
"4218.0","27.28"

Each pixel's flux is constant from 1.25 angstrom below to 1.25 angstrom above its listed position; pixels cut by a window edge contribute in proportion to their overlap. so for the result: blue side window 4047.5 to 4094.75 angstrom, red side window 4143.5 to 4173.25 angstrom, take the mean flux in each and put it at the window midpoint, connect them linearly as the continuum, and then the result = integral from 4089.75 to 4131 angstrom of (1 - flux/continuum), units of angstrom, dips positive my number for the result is 1.5 angstrom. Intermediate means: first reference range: 27.2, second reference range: 27.1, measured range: 26.2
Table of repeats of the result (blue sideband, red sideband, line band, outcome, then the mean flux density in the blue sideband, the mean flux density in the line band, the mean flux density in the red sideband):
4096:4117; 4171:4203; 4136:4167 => -1.7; 24.7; 27.4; 27.1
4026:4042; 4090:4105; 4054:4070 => -0.4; 27.2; 26.6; 24.2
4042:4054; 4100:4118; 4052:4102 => -1.2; 27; 26.6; 24.8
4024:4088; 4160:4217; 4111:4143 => -0.8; 27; 27.9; 27.3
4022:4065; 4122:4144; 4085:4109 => 2.1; 27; 25.1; 27.9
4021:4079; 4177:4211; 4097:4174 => 1.5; 27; 26.7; 27.4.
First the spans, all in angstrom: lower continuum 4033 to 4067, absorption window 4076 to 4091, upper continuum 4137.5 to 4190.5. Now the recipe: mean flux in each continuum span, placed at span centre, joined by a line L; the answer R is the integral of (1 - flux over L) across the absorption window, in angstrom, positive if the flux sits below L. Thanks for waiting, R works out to -0.2 angstrom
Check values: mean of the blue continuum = 26.9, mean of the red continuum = 27.2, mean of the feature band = 27.3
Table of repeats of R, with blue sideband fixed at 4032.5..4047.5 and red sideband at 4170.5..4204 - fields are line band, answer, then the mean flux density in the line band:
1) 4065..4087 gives -0.2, 27.2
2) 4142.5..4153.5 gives 0.0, 27.1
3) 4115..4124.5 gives -0.3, 27.9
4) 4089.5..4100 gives 0.2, 26.4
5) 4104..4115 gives 0.4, 26.1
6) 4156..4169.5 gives -0.1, 27.3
